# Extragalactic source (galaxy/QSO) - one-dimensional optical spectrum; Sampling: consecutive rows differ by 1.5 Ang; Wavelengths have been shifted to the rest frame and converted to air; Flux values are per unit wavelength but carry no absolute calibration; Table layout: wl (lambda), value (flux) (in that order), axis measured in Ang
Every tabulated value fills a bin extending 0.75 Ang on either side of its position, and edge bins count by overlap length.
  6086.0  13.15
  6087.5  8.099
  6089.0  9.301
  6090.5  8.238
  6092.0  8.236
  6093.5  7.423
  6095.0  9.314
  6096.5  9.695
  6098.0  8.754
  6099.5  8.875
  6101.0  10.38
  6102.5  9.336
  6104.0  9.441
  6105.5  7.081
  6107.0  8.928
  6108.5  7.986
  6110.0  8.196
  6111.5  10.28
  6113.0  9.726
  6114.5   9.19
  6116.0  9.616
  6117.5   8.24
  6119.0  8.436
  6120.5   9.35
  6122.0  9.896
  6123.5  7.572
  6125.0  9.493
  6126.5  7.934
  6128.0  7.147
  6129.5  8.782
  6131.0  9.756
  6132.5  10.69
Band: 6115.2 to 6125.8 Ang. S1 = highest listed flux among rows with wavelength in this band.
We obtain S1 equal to 9.896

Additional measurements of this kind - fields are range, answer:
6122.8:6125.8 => 9.493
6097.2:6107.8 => 10.38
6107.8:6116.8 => 10.28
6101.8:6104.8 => 9.441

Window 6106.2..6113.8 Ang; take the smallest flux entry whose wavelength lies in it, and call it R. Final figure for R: 7.986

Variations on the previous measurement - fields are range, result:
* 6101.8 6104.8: 9.336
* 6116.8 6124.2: 7.572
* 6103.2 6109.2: 7.081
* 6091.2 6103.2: 7.423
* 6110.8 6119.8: 8.24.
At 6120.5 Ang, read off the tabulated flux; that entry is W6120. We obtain 9.35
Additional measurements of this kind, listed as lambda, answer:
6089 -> 9.301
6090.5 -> 8.238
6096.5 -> 9.695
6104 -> 9.441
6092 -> 8.236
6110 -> 8.196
